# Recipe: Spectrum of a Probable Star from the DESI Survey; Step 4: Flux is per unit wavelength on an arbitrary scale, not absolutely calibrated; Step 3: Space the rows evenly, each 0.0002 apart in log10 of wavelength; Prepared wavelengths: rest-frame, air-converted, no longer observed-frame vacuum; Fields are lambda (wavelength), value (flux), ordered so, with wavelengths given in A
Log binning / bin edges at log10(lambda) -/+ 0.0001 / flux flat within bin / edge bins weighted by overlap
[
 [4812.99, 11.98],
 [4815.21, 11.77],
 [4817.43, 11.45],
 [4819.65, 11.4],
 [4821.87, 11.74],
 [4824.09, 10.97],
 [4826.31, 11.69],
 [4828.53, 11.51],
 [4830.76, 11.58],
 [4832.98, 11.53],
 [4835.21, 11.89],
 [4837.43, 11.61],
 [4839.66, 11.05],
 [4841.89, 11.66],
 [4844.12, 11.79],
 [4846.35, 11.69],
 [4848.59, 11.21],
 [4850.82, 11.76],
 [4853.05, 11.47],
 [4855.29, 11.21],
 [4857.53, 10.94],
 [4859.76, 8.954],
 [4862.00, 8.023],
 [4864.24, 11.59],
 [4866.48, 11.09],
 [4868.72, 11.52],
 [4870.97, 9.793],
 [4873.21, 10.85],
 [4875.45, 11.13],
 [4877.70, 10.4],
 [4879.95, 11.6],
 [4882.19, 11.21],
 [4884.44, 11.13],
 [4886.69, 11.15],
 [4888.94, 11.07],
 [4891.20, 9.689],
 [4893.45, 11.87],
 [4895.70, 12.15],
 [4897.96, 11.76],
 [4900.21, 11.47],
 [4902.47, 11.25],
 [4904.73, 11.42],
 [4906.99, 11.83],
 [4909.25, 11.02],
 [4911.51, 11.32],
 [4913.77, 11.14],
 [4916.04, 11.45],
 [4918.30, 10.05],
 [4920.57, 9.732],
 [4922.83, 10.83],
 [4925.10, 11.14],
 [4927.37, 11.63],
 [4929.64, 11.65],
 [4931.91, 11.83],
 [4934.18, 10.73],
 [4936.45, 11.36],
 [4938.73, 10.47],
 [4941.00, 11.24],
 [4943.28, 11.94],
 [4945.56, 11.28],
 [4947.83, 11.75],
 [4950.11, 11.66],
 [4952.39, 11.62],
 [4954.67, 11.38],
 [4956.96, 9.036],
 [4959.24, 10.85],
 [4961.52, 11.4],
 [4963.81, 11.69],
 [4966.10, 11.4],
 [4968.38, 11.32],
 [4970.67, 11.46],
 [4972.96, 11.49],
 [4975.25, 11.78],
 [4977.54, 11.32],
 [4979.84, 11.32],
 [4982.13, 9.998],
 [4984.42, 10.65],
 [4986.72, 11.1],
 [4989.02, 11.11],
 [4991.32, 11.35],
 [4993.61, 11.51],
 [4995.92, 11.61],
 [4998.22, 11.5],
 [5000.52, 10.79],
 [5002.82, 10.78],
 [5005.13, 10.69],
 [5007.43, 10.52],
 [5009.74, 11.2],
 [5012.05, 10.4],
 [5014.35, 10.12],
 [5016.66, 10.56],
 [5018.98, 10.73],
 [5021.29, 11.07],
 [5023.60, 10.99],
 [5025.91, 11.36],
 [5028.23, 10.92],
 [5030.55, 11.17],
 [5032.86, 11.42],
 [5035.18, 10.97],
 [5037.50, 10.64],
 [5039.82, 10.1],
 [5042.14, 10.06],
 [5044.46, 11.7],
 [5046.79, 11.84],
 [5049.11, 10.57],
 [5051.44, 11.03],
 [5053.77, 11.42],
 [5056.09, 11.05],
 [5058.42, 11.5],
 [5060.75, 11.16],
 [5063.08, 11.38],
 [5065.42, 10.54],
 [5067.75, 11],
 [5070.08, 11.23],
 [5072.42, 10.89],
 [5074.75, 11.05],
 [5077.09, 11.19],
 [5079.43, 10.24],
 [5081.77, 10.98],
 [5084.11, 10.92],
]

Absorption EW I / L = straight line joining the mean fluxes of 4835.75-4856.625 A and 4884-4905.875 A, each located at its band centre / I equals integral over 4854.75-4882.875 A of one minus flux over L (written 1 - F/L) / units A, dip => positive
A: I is 1.94 A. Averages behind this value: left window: 11.5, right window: 11.3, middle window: 10.6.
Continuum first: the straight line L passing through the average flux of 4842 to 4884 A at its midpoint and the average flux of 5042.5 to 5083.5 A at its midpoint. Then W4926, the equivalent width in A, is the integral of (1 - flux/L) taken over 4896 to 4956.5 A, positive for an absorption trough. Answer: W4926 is -1.55 A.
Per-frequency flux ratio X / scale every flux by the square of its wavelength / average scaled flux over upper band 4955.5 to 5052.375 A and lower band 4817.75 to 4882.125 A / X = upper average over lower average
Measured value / 1.05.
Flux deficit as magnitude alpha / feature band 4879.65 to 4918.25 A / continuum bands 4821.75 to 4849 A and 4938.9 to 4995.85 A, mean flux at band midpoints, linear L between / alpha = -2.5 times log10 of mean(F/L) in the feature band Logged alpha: 0.010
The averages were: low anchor 11.5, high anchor 11.2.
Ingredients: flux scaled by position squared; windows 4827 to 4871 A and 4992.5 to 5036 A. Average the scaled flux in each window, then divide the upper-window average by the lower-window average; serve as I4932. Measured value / 1.05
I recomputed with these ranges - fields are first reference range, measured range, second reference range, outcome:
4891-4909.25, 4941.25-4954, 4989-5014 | -0.39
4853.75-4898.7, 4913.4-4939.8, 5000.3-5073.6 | -0.29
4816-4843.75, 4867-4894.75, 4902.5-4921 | 0.66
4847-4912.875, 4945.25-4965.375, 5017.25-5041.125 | -0.38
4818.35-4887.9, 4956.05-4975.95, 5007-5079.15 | -0.26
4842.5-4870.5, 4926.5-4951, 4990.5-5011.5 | -0.88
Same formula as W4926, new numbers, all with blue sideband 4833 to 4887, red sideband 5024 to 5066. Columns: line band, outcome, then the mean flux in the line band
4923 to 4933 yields -0.41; 11.5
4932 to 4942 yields 0.00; 11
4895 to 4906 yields -0.55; 11.6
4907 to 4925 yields 0.27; 10.9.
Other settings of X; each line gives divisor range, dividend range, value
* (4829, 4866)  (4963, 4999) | 1.07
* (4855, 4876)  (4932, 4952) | 1.12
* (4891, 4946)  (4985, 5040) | 1.01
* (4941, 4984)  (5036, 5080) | 1.01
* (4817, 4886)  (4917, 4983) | 1.04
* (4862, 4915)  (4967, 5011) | 1.04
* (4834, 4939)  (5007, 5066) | 1.05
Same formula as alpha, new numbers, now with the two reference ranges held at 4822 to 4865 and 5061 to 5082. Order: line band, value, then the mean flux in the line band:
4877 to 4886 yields 0.001 mag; 11.1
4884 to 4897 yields -0.005 mag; 11.2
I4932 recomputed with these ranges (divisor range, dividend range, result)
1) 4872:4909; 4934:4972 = 1.02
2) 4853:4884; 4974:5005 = 1.09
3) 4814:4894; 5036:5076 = 1.07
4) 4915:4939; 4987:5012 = 1.04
